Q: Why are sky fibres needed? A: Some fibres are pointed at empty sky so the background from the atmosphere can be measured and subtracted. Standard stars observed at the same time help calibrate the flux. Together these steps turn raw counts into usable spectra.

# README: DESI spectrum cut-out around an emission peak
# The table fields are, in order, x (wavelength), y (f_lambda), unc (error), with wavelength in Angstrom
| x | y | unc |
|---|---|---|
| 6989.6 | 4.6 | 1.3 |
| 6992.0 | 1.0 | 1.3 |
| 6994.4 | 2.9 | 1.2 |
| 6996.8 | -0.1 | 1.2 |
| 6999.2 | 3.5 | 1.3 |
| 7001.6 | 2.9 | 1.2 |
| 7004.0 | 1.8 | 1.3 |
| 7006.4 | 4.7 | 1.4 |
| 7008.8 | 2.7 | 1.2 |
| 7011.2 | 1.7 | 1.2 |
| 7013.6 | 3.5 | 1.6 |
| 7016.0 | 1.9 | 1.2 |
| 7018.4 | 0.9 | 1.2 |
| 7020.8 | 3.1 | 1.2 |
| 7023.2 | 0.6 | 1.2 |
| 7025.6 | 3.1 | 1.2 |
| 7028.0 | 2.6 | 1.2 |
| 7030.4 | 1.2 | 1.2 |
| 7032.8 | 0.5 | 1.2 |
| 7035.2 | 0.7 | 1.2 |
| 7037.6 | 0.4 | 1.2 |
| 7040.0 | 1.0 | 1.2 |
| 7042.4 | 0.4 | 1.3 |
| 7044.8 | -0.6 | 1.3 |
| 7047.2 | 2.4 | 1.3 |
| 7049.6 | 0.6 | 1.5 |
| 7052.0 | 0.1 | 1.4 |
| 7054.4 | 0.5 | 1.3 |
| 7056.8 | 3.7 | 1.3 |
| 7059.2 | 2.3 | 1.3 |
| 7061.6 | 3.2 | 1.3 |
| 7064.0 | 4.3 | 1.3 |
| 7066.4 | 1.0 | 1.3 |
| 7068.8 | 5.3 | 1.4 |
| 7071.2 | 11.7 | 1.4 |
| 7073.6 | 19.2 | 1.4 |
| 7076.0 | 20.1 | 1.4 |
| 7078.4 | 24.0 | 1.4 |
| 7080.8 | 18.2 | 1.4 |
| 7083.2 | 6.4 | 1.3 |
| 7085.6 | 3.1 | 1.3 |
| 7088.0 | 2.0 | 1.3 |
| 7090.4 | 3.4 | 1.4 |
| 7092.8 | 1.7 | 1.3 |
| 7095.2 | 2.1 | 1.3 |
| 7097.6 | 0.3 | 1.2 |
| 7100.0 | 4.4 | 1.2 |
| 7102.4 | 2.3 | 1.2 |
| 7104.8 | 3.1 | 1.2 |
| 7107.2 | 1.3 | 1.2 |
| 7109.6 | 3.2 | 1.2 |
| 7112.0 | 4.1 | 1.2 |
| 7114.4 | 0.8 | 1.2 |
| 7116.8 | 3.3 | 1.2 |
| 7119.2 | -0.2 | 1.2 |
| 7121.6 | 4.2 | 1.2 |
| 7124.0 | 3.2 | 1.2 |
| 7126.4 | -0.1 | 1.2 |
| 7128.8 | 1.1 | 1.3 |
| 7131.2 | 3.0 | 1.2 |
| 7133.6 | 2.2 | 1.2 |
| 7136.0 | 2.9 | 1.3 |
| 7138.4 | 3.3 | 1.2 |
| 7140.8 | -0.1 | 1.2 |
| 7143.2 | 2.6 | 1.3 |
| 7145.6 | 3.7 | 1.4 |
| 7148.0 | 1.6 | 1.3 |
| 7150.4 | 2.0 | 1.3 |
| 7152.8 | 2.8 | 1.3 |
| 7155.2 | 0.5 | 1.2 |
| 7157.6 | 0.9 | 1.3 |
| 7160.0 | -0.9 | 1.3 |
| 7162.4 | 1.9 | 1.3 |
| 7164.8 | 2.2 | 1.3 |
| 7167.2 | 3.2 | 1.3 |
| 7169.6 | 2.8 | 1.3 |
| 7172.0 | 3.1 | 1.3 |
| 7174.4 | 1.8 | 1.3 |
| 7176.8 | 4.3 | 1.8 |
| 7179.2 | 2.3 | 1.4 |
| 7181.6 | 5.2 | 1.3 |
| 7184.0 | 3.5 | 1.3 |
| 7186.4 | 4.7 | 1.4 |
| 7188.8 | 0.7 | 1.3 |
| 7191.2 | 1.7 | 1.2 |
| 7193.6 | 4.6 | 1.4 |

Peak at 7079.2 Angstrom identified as [O II] 3727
